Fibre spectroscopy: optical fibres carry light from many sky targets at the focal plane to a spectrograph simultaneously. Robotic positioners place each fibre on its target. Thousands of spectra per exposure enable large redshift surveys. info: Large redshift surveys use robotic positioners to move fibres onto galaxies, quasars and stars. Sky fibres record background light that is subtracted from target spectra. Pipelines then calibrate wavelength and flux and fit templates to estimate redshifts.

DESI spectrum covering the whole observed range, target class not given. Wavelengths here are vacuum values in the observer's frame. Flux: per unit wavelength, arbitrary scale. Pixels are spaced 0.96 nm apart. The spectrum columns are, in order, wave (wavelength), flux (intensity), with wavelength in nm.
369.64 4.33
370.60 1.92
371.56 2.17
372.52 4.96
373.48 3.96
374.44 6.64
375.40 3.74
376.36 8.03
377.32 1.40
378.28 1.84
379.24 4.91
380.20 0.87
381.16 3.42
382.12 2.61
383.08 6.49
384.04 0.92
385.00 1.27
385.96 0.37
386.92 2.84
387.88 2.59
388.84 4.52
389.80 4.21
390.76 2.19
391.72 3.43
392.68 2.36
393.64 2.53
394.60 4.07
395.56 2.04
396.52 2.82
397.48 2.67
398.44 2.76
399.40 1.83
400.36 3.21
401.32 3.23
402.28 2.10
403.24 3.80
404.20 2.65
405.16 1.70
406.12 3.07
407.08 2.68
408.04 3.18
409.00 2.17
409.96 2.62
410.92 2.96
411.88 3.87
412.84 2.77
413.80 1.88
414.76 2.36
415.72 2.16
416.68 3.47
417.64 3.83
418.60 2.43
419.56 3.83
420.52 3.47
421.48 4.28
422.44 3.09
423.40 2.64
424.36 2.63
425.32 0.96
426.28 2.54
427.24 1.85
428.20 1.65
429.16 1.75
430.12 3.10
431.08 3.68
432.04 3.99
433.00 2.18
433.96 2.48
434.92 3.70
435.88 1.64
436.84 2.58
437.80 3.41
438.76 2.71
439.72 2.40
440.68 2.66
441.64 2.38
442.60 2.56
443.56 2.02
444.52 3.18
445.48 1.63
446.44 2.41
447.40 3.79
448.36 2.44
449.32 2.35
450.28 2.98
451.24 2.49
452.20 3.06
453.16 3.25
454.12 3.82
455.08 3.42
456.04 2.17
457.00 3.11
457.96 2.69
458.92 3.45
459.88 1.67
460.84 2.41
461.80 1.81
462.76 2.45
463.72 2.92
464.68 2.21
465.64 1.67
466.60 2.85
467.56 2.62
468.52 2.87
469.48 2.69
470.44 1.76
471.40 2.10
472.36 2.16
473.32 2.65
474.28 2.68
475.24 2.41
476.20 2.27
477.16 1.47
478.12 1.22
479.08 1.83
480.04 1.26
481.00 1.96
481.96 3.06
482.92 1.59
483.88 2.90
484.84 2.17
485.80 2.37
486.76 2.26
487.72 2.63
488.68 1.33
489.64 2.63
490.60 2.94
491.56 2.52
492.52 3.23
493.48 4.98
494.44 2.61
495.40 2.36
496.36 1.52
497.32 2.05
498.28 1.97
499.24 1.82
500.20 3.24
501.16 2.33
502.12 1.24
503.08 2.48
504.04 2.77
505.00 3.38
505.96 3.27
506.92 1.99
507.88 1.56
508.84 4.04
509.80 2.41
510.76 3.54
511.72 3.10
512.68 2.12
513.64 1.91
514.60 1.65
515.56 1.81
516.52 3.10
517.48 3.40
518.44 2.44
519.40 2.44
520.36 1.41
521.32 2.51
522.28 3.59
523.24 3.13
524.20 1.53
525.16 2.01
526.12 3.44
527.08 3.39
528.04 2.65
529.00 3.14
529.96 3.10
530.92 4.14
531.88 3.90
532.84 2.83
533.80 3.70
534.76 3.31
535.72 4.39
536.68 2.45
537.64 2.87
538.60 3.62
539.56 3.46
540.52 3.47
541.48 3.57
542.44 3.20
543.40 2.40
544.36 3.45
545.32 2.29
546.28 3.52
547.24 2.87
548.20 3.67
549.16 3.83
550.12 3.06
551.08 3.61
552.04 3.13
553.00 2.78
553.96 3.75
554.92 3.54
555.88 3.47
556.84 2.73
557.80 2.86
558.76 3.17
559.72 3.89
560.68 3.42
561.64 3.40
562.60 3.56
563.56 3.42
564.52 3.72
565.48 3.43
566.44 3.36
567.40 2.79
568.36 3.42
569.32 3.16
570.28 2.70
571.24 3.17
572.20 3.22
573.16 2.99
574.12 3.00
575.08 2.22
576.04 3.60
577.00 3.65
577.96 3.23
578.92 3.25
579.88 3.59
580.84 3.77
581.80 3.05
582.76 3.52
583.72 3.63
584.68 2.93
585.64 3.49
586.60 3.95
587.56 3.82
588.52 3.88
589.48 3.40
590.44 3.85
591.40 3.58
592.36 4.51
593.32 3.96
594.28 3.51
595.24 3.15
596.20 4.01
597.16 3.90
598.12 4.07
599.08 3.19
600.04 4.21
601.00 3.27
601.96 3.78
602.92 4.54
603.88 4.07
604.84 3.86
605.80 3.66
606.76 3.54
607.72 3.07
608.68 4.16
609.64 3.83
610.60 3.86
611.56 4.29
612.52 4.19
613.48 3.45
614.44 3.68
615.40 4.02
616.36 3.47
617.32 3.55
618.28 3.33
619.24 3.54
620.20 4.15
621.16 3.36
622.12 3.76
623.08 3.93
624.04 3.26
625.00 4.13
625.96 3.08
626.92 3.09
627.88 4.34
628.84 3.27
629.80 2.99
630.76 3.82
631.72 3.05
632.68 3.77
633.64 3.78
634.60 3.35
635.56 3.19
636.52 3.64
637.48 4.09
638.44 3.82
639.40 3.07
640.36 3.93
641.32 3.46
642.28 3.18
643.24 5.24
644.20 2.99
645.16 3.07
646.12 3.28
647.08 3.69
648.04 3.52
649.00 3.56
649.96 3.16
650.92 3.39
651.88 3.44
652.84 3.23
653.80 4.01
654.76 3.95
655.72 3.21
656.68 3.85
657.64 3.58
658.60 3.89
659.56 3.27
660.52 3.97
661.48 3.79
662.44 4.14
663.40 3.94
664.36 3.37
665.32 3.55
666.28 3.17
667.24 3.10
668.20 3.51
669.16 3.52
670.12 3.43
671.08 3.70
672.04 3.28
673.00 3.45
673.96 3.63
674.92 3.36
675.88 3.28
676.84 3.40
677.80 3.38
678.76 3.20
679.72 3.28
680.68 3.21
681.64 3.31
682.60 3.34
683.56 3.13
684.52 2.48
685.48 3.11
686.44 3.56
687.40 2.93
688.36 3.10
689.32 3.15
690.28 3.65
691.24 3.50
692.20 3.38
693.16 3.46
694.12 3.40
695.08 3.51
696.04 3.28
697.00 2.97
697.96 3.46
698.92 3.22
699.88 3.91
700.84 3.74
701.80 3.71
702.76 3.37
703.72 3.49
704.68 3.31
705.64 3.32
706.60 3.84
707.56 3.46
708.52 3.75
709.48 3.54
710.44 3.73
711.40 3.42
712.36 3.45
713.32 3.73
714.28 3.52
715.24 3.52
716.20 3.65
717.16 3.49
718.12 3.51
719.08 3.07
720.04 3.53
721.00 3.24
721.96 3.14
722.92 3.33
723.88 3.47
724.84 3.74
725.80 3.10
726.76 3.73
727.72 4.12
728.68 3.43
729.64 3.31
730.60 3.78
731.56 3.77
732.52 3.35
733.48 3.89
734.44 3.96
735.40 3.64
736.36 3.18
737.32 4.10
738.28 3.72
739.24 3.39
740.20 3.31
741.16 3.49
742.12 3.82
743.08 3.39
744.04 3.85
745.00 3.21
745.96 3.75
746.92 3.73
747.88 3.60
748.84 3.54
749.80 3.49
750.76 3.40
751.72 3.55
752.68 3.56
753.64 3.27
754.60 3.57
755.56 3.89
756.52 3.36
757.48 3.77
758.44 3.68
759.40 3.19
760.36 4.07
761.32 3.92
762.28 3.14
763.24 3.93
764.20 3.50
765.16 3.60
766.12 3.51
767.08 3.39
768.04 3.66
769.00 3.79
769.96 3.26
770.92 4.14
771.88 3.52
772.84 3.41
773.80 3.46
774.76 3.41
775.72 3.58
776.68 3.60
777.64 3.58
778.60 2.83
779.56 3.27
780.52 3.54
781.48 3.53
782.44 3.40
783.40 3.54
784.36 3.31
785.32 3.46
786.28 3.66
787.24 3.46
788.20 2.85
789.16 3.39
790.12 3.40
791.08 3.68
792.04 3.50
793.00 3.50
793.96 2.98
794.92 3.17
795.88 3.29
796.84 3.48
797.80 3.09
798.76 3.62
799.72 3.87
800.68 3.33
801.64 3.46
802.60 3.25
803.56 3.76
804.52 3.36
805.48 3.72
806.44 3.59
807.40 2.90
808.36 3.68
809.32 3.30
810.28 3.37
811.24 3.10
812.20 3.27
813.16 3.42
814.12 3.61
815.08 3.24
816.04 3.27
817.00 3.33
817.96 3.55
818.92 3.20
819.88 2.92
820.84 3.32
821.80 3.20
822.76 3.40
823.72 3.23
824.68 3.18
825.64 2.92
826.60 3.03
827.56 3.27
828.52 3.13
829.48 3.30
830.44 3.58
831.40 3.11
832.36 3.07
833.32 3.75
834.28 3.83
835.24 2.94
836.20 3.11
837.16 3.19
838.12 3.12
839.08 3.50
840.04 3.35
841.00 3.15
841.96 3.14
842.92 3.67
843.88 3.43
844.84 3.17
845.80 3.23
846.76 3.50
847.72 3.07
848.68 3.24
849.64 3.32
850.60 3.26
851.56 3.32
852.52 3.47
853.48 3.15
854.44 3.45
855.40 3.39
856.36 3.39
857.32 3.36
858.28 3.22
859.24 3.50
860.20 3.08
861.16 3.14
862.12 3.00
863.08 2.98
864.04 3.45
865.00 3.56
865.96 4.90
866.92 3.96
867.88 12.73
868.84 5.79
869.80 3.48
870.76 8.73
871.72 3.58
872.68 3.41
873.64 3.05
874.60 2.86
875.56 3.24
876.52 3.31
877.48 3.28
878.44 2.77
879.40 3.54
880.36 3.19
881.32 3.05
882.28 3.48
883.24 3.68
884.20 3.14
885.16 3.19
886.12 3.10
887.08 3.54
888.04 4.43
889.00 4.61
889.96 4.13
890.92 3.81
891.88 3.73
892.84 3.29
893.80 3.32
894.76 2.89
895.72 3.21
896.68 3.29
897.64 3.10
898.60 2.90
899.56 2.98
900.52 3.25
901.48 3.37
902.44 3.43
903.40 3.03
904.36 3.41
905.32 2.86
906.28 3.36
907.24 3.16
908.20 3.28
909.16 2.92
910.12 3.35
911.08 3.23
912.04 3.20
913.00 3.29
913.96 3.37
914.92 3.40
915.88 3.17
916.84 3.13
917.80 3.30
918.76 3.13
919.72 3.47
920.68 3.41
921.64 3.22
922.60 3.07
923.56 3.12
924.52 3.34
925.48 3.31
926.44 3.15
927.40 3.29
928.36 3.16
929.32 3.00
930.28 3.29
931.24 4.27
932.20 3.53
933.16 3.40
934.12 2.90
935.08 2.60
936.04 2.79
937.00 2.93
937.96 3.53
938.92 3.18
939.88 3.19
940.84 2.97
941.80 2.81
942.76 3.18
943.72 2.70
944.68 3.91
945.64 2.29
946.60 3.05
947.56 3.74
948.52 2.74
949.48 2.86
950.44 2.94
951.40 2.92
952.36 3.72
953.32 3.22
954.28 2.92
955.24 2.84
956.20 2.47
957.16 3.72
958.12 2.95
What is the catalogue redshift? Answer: 0.32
